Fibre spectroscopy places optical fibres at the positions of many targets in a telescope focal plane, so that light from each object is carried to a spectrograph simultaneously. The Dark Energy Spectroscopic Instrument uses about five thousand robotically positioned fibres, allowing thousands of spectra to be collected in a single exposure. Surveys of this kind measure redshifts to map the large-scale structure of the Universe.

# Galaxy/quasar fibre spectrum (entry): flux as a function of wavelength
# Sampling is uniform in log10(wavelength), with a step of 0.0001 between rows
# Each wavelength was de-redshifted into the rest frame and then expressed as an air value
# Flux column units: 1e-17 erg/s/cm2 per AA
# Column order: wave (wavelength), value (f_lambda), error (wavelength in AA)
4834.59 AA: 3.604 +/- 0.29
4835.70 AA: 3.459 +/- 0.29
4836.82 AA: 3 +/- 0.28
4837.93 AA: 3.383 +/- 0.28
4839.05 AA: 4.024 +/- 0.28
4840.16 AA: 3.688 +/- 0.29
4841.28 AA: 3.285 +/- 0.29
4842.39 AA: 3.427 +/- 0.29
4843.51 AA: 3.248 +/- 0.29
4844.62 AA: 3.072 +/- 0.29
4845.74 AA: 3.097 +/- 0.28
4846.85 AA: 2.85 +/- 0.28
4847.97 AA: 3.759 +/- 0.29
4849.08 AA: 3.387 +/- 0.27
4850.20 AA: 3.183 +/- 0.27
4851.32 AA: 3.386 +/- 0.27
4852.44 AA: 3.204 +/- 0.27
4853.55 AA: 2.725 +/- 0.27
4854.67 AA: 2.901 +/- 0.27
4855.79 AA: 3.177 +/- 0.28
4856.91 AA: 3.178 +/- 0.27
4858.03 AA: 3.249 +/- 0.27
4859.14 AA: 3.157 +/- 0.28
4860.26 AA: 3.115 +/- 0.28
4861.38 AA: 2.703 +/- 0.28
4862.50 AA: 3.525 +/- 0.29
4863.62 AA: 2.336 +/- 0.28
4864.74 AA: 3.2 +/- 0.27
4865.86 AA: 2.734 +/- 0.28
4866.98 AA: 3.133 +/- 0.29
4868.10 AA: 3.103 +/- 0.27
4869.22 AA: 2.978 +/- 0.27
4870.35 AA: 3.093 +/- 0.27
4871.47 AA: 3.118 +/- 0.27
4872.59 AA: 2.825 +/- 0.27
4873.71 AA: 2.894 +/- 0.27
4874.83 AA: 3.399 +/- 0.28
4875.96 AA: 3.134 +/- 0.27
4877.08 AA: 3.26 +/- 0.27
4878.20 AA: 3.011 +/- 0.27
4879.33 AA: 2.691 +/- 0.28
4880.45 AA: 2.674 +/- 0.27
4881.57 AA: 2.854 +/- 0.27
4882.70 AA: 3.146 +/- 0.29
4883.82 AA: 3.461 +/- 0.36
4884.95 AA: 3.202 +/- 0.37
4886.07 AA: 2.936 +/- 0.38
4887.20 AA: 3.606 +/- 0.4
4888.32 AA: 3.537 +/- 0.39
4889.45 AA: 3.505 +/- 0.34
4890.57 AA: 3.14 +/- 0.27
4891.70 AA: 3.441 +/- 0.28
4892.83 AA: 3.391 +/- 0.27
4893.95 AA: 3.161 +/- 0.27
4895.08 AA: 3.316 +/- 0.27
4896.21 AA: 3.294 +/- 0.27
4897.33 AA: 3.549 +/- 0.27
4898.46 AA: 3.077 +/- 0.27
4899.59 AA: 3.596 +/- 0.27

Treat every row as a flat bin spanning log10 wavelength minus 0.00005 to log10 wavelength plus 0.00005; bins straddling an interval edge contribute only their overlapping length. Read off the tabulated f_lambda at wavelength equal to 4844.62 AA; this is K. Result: 3.072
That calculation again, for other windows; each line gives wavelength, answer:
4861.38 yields 2.703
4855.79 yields 3.177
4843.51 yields 3.248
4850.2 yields 3.183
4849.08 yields 3.387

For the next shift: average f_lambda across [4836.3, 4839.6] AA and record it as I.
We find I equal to 3.47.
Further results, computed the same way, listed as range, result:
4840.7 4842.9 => 3.36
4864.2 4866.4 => 2.97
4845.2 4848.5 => 3.23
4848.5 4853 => 3.3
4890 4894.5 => 3.29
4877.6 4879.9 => 2.86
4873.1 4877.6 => 3.17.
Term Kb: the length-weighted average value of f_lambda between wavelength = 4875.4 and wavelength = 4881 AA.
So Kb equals 2.96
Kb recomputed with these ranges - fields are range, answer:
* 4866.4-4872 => 3.08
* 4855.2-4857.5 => 3.17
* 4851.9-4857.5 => 3.04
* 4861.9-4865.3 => 3.02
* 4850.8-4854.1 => 3.11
